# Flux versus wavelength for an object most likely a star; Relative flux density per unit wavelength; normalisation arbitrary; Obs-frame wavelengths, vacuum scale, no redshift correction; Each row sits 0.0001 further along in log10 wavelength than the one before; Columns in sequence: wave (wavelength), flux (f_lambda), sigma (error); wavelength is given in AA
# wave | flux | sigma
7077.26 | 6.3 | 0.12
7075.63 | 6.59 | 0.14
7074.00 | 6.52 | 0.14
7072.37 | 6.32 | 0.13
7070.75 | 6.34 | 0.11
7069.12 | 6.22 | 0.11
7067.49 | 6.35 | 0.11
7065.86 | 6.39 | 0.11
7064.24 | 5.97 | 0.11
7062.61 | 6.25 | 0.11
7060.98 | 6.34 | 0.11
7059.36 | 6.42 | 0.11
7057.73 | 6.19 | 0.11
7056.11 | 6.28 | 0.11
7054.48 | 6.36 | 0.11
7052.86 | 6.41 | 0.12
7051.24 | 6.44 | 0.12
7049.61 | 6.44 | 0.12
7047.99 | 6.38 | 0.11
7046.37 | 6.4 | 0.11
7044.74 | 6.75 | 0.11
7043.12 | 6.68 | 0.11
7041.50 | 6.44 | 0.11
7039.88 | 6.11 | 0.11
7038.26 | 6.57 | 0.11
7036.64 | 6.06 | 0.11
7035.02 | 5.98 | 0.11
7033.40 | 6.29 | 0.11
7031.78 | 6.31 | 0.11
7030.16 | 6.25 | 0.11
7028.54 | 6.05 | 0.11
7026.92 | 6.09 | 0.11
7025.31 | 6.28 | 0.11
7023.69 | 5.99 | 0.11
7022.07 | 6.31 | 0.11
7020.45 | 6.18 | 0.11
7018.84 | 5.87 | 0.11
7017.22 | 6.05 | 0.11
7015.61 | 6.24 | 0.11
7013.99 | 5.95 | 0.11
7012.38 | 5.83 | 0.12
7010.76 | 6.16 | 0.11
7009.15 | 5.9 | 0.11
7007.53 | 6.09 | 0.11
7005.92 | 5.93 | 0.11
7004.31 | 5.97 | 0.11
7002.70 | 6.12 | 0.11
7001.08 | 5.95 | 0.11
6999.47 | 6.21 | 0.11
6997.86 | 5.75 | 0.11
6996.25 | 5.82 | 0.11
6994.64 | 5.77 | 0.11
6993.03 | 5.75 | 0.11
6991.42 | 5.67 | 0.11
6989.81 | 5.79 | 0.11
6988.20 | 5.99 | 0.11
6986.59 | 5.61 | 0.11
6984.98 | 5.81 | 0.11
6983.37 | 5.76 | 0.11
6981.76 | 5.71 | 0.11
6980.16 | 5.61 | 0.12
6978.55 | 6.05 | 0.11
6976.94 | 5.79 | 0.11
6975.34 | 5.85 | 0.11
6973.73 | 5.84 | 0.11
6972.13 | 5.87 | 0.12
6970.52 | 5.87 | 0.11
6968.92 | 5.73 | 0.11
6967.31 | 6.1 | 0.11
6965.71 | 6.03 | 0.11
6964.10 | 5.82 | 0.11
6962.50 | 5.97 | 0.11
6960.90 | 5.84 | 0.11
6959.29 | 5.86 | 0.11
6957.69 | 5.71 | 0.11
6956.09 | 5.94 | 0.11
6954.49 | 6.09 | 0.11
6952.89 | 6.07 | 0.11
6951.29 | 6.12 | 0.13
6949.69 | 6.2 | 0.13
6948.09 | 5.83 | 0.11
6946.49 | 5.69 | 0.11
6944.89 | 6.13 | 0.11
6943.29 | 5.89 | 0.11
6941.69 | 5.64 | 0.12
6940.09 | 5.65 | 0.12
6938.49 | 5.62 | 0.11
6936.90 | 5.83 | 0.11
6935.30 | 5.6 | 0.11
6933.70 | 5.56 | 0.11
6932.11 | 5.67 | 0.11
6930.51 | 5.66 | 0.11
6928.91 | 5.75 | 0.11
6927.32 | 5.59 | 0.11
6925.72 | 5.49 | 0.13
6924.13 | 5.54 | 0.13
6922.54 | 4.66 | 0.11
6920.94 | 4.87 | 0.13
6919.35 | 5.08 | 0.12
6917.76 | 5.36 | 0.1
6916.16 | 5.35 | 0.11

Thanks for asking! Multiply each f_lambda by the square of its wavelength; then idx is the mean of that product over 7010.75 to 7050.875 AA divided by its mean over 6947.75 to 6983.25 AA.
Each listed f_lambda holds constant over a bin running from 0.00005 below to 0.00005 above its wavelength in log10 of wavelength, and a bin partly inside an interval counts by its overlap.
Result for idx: 1.1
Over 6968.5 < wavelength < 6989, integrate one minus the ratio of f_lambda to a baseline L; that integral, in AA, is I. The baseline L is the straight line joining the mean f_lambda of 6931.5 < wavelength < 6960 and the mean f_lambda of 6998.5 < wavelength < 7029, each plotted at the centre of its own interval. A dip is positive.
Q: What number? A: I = 0.5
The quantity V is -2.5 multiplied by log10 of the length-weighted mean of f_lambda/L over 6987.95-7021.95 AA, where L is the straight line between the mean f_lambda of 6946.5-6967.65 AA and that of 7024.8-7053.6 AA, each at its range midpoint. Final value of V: 0.04 mag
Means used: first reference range 5.96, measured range 5.96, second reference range 6.33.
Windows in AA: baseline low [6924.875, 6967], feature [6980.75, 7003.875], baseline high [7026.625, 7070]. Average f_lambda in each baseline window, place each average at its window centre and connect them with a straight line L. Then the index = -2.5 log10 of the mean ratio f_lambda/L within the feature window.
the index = 0.04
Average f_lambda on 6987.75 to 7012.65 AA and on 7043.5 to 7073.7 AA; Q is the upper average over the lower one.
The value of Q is 1.07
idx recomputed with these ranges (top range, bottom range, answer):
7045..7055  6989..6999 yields 1.13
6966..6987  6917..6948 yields 1.06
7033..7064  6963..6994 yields 1.11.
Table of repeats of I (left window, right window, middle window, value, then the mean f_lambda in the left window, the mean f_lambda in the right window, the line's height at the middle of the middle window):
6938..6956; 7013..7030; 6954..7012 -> 1.2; 5.91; 6.11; 6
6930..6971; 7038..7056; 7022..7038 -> 0.4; 5.85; 6.44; 6.34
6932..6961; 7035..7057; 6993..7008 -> 0.5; 5.84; 6.39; 6.14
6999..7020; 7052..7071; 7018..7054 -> -0.7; 6.02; 6.29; 6.16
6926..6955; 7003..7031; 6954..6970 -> -0.1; 5.8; 6.07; 5.88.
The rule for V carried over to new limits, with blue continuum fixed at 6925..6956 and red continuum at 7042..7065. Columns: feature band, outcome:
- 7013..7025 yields 0.02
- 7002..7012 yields 0.02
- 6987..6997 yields 0.05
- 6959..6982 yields 0.02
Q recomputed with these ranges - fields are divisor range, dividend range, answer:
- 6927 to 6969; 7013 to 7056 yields 1.07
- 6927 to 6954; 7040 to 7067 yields 1.10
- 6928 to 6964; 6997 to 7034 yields 1.04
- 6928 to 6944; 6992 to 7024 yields 1.05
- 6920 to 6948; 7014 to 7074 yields 1.12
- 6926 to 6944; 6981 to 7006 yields 1.03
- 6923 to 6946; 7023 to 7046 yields 1.11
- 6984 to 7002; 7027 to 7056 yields 1.09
